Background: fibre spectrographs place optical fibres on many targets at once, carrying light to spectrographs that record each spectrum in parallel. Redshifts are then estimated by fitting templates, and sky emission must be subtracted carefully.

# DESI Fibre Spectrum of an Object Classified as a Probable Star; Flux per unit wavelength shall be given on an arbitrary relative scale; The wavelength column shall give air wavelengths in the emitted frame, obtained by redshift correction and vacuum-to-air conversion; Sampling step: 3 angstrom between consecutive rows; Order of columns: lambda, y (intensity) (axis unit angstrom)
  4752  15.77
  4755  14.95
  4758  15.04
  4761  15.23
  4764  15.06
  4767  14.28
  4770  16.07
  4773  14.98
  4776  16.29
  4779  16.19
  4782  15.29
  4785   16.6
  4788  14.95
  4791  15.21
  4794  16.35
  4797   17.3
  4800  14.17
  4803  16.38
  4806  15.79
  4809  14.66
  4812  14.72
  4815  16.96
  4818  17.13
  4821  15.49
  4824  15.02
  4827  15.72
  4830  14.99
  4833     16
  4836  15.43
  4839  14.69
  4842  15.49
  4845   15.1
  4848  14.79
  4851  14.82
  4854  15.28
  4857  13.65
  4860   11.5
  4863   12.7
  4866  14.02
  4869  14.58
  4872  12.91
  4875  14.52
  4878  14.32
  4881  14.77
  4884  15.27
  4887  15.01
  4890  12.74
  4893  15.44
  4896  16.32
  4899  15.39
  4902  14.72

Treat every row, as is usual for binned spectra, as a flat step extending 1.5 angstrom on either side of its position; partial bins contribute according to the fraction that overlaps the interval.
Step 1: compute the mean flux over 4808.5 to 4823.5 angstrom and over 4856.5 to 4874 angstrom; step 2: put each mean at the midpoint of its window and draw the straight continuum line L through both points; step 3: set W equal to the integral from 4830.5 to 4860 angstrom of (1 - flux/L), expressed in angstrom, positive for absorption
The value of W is -1.1 angstrom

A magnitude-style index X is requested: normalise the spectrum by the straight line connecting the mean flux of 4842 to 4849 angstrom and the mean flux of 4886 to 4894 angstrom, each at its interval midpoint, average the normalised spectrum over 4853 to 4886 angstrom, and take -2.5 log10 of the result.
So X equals 0.05 mag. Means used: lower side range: 15.1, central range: 14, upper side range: 14.3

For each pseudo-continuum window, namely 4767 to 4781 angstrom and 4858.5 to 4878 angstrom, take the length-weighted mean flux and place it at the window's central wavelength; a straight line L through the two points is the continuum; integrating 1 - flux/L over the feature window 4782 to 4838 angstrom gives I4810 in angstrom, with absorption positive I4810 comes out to -3.3 angstrom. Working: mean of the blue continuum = 15.7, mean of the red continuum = 13.4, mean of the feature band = 15.7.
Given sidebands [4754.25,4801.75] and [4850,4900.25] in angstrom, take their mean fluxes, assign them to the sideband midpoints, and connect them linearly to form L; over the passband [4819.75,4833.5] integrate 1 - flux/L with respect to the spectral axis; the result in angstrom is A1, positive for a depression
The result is -0.5 angstrom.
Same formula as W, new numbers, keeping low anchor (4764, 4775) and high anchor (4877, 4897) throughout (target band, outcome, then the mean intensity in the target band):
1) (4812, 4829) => -1.0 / 15.9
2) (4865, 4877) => 0.7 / 14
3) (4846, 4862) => 1.0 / 14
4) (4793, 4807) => -0.9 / 16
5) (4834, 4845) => -0.2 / 15.2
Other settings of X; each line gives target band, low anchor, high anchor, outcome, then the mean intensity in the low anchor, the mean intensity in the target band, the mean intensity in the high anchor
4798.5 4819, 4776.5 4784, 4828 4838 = 0.00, 15.9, 15.7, 15.4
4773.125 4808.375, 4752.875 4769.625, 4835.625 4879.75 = -0.07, 15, 15.8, 14.2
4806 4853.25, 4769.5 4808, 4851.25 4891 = -0.04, 15.8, 15.4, 14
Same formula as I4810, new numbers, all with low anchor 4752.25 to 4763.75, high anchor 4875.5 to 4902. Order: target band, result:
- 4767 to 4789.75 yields -0.84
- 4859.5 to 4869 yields 1.13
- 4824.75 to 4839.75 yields -0.39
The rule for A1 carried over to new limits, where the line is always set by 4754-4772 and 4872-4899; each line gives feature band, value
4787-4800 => -0.7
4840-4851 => -0.2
